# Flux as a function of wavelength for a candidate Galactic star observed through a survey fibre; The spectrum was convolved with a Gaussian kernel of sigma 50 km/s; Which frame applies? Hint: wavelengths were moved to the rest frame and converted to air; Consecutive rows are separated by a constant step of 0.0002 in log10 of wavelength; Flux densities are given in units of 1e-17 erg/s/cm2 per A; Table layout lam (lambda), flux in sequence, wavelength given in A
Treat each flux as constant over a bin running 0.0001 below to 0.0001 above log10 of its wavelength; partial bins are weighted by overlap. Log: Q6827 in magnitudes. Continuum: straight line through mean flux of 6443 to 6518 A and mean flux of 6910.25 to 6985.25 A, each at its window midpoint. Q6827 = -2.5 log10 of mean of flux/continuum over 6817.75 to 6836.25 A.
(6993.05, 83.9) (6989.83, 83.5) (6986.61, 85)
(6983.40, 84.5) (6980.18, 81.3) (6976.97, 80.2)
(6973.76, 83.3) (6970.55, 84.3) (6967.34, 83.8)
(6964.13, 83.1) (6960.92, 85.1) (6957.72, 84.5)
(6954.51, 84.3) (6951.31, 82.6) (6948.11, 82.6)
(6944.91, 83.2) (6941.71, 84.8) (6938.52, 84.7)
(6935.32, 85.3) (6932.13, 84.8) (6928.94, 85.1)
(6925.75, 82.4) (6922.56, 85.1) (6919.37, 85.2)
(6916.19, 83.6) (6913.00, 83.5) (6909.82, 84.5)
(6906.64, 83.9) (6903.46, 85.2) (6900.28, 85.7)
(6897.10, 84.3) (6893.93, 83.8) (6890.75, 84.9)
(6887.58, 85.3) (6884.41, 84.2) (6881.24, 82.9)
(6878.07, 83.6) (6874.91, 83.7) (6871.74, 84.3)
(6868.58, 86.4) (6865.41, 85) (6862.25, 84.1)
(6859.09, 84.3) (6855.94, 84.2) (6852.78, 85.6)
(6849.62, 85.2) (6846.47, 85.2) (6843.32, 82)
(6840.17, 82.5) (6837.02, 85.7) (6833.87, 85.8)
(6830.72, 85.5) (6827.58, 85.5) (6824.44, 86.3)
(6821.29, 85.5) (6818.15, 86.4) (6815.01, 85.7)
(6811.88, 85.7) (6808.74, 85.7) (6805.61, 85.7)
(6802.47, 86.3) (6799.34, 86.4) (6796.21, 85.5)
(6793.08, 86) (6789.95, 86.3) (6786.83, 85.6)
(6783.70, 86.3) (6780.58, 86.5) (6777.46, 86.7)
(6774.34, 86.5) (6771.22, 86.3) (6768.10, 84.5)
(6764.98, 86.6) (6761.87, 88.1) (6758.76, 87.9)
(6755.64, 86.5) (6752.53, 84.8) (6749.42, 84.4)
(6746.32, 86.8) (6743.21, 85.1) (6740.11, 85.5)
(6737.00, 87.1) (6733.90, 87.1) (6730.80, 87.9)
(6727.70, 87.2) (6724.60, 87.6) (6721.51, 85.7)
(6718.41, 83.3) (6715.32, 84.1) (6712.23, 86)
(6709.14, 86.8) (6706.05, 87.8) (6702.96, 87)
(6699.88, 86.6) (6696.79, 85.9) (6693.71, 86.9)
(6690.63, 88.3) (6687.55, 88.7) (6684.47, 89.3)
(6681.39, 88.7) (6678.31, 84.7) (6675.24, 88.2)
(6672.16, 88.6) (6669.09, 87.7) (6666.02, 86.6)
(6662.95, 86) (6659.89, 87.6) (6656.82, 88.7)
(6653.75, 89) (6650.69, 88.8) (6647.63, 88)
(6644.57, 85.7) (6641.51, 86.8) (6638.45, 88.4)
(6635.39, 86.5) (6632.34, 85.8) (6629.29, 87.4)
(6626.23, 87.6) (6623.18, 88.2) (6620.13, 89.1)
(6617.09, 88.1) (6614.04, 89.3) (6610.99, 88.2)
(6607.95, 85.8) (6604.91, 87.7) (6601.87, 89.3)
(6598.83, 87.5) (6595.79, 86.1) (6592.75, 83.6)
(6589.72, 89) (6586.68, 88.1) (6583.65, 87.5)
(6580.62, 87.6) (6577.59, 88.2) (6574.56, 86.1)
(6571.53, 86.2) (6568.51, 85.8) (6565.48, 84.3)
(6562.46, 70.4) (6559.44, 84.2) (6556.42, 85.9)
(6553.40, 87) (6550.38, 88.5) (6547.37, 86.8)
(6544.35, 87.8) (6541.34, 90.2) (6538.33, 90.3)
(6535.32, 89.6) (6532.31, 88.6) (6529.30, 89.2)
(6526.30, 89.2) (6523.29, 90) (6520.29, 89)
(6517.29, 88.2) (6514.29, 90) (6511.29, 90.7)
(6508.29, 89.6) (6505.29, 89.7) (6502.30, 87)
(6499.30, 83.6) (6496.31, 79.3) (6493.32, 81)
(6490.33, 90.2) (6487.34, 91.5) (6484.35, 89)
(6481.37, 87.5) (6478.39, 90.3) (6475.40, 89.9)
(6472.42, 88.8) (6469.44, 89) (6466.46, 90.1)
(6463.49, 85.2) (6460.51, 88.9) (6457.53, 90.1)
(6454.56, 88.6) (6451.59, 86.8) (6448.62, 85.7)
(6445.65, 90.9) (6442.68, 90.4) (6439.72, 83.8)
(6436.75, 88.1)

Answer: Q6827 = -0.01 mag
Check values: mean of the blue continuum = 88.1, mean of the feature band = 85.8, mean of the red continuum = 83.8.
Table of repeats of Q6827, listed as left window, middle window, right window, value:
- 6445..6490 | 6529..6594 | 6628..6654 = 0.018 mag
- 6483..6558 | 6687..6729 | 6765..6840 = 0.001 mag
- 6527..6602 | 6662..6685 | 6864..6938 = -0.018 mag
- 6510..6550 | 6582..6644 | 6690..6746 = 0.006 mag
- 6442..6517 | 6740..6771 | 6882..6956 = -0.004 mag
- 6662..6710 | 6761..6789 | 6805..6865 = -0.004 mag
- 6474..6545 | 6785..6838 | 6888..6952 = -0.006 mag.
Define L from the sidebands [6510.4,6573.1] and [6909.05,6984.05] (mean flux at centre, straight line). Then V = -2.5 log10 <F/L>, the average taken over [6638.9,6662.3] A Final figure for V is -0.02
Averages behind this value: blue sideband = 87.2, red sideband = 83.8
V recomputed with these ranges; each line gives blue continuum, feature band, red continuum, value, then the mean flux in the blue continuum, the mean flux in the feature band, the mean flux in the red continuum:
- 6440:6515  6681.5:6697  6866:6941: -0.02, 88.1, 88.1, 84.5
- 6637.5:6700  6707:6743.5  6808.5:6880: 0.01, 87.6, 86.2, 84.9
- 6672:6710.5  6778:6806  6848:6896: 0.00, 87.4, 86.1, 84.5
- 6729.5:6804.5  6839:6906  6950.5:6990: 0.01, 86.3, 84.4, 83.5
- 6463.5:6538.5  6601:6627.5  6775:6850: -0.01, 88.4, 88.1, 85.6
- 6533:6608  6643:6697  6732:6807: -0.02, 86.6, 87.7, 86.2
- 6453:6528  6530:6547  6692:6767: -0.02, 88.3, 89.1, 86.4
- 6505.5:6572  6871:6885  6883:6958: 0.01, 87.4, 83.7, 84.3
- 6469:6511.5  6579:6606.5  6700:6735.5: 0.00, 87.7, 87.4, 86.4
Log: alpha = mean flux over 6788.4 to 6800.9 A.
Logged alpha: 86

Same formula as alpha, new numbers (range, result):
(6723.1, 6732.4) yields 87.5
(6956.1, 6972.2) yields 84.1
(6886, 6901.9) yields 84.8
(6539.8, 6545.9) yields 89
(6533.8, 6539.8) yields 89.9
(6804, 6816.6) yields 85.7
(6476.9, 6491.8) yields 89.7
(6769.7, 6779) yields 86.5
